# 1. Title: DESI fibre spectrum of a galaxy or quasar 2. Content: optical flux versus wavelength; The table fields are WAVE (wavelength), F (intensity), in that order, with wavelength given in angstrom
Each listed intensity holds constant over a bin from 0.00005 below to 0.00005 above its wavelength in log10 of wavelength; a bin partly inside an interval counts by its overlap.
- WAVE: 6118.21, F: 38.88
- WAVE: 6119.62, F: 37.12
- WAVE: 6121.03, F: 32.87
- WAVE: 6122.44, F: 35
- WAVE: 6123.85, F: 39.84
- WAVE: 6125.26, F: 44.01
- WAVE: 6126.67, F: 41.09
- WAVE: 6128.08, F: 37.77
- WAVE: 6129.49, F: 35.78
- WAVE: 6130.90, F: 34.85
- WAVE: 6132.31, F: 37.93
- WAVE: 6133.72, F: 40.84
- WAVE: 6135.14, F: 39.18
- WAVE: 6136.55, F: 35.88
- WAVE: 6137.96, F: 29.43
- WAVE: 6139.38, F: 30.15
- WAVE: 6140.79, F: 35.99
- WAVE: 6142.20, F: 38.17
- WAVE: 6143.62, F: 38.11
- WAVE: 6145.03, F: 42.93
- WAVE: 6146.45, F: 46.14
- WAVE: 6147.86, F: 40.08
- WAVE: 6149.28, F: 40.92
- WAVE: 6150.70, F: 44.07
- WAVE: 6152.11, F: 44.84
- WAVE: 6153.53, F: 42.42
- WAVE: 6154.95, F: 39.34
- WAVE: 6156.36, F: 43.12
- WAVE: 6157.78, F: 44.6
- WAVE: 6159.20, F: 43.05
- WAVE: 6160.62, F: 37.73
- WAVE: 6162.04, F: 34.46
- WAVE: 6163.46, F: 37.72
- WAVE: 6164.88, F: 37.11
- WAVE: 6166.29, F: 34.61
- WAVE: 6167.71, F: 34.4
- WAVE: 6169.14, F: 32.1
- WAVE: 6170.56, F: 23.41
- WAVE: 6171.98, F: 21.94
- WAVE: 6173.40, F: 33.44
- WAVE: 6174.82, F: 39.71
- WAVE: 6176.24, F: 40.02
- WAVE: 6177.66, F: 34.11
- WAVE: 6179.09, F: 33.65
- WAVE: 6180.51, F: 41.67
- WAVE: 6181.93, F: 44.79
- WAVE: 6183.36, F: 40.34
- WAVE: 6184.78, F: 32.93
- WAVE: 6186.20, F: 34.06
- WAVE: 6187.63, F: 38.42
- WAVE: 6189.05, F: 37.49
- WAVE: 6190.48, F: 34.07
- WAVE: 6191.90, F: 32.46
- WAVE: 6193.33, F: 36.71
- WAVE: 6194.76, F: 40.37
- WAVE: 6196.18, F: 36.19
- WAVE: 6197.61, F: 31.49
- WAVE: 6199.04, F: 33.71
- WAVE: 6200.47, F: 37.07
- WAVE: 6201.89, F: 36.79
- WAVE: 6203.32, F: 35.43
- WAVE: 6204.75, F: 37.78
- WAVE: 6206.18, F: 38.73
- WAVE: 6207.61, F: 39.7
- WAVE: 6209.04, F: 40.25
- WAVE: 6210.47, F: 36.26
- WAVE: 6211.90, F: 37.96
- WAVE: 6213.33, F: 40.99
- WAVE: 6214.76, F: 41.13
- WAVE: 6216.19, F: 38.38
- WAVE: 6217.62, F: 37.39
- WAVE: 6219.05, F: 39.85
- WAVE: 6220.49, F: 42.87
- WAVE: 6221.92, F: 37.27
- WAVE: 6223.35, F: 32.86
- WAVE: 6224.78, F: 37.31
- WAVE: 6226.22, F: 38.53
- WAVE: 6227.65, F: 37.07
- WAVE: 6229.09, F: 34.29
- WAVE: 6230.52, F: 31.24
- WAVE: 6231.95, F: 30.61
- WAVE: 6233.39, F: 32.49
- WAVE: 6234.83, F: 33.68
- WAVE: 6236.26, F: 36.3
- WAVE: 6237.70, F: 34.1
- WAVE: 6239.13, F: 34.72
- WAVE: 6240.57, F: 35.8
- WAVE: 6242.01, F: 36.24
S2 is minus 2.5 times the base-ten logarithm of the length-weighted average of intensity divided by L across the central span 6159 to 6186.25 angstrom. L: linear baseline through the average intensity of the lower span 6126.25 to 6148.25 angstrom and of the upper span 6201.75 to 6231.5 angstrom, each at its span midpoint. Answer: 0.066 mag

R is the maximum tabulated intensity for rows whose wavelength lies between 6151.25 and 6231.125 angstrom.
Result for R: 44.84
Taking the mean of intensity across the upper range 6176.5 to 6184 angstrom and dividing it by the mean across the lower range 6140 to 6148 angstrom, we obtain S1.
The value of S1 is 1.0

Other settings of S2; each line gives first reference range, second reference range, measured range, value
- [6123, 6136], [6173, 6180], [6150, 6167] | -0.08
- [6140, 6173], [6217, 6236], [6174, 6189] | -0.02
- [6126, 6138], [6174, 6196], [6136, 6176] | 0.00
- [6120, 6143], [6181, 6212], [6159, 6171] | 0.06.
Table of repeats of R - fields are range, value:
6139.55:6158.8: 46.14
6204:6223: 42.87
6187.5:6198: 40.37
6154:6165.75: 44.6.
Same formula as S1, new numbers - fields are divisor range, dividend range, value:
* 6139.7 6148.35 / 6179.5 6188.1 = 0.97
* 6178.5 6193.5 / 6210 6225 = 1.04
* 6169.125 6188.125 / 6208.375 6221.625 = 1.12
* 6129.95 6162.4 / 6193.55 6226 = 0.96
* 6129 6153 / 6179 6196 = 0.97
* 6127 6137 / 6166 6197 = 0.94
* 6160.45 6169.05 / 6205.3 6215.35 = 1.10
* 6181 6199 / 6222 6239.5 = 0.94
